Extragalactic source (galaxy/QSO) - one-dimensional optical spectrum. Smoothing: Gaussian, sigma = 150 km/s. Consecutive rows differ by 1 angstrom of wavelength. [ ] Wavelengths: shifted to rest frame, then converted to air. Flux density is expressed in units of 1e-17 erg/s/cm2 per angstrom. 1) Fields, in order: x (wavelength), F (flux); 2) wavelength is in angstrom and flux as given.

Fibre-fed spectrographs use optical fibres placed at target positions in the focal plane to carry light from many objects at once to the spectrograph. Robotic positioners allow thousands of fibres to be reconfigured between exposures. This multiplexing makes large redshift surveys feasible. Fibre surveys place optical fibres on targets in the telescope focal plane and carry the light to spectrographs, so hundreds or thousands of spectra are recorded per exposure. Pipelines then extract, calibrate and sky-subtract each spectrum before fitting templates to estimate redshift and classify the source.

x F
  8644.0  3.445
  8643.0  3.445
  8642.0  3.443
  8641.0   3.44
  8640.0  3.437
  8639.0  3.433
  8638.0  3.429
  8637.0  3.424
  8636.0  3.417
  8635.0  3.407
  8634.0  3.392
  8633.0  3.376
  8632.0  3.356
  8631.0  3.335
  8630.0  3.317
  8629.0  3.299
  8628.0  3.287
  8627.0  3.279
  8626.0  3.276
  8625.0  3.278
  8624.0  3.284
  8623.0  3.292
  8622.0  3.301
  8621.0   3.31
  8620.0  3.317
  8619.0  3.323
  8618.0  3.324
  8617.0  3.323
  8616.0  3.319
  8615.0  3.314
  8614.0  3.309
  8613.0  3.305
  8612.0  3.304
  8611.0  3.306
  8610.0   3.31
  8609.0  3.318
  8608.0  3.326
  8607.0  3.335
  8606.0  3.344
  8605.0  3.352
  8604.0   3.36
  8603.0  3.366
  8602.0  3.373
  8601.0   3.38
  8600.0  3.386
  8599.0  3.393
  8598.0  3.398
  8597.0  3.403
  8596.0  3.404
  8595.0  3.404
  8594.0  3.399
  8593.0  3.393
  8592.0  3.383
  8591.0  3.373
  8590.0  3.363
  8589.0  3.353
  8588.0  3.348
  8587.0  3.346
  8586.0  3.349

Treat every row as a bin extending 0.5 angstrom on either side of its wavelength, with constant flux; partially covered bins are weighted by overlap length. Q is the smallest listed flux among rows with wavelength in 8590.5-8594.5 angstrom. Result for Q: 3.373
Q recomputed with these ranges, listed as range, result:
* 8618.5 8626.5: 3.276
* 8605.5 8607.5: 3.335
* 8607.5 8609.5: 3.318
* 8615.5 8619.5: 3.319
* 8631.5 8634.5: 3.356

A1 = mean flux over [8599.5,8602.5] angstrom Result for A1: 3.38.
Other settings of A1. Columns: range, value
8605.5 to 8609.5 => 3.33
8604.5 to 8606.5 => 3.35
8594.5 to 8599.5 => 3.4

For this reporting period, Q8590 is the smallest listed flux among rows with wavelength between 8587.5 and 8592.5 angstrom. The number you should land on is 3.348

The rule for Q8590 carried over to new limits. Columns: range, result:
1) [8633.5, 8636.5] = 3.392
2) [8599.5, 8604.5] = 3.36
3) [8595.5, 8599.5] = 3.393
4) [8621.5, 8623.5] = 3.292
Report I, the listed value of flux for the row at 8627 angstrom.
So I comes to 3.279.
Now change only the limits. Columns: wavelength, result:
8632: 3.356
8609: 3.318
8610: 3.31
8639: 3.433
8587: 3.346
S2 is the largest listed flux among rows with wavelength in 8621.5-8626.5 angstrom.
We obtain 3.301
